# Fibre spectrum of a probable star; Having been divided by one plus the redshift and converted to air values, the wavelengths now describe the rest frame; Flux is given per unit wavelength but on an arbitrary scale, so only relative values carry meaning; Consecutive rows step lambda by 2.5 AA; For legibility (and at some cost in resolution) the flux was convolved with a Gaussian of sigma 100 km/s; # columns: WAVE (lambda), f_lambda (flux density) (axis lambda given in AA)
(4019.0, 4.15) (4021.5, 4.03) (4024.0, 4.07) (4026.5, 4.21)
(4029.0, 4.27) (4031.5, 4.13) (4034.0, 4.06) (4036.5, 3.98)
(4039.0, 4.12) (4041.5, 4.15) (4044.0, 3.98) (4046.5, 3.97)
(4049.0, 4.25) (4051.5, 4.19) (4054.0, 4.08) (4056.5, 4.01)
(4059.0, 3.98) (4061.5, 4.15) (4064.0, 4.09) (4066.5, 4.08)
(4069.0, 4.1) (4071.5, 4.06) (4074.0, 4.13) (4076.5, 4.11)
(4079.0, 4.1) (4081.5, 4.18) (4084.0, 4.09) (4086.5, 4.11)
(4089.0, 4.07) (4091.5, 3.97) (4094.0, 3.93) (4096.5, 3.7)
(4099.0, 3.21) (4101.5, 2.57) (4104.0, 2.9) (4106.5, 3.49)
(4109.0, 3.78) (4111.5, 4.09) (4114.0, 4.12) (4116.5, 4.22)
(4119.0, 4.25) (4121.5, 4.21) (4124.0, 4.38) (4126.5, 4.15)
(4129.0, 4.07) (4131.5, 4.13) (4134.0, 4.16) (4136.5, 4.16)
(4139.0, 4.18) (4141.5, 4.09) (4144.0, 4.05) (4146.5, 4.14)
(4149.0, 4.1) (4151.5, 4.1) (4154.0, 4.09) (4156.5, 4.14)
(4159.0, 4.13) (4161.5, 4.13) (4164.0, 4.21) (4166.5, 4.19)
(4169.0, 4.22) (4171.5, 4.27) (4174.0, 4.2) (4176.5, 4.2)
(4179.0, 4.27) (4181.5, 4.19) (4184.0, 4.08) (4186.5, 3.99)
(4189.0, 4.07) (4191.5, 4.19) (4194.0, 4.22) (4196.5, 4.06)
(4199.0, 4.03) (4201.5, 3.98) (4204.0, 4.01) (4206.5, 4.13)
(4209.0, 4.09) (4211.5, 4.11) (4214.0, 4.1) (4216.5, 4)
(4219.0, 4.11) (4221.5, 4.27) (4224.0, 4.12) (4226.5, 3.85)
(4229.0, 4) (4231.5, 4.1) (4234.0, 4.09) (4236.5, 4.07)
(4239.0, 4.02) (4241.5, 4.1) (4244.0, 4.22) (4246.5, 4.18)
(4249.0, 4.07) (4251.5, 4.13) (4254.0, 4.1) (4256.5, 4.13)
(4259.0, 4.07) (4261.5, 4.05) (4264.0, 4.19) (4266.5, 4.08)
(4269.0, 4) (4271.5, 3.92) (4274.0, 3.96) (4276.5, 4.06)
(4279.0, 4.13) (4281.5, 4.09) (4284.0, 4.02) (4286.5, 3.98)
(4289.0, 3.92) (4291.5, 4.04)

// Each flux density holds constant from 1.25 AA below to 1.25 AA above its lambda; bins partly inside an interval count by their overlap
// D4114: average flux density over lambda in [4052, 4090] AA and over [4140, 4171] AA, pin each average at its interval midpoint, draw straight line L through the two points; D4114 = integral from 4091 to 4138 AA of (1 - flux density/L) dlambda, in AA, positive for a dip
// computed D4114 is 2.82 AA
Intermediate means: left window 4.09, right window 4.14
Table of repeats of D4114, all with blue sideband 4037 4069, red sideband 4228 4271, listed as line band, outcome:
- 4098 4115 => 2.7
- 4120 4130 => -0.3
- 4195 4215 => 0.1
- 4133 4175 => -0.6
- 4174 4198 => -0.3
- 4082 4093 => 0.1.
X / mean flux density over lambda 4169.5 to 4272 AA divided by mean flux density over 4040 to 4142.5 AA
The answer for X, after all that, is 1.03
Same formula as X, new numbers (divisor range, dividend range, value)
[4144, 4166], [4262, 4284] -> 0.98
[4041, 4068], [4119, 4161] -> 1.02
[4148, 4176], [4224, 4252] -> 0.98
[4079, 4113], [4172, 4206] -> 1.11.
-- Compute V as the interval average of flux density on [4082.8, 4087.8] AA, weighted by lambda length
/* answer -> 4.1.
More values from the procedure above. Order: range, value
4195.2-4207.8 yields 4.04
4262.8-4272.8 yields 4.05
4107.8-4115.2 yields 4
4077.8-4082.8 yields 4.14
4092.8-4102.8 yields 3.35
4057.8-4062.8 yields 4.07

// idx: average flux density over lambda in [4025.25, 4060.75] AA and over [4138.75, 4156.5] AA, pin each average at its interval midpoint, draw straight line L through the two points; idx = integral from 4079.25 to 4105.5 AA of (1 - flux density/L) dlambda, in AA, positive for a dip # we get 2.7 AA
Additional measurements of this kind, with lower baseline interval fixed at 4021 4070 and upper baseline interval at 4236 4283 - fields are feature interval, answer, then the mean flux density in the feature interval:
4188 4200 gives -0.1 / 4.12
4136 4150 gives -0.1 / 4.12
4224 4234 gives 0.2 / 4.01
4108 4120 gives 0.0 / 4.1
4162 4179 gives -0.5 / 4.22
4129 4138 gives -0.1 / 4.14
